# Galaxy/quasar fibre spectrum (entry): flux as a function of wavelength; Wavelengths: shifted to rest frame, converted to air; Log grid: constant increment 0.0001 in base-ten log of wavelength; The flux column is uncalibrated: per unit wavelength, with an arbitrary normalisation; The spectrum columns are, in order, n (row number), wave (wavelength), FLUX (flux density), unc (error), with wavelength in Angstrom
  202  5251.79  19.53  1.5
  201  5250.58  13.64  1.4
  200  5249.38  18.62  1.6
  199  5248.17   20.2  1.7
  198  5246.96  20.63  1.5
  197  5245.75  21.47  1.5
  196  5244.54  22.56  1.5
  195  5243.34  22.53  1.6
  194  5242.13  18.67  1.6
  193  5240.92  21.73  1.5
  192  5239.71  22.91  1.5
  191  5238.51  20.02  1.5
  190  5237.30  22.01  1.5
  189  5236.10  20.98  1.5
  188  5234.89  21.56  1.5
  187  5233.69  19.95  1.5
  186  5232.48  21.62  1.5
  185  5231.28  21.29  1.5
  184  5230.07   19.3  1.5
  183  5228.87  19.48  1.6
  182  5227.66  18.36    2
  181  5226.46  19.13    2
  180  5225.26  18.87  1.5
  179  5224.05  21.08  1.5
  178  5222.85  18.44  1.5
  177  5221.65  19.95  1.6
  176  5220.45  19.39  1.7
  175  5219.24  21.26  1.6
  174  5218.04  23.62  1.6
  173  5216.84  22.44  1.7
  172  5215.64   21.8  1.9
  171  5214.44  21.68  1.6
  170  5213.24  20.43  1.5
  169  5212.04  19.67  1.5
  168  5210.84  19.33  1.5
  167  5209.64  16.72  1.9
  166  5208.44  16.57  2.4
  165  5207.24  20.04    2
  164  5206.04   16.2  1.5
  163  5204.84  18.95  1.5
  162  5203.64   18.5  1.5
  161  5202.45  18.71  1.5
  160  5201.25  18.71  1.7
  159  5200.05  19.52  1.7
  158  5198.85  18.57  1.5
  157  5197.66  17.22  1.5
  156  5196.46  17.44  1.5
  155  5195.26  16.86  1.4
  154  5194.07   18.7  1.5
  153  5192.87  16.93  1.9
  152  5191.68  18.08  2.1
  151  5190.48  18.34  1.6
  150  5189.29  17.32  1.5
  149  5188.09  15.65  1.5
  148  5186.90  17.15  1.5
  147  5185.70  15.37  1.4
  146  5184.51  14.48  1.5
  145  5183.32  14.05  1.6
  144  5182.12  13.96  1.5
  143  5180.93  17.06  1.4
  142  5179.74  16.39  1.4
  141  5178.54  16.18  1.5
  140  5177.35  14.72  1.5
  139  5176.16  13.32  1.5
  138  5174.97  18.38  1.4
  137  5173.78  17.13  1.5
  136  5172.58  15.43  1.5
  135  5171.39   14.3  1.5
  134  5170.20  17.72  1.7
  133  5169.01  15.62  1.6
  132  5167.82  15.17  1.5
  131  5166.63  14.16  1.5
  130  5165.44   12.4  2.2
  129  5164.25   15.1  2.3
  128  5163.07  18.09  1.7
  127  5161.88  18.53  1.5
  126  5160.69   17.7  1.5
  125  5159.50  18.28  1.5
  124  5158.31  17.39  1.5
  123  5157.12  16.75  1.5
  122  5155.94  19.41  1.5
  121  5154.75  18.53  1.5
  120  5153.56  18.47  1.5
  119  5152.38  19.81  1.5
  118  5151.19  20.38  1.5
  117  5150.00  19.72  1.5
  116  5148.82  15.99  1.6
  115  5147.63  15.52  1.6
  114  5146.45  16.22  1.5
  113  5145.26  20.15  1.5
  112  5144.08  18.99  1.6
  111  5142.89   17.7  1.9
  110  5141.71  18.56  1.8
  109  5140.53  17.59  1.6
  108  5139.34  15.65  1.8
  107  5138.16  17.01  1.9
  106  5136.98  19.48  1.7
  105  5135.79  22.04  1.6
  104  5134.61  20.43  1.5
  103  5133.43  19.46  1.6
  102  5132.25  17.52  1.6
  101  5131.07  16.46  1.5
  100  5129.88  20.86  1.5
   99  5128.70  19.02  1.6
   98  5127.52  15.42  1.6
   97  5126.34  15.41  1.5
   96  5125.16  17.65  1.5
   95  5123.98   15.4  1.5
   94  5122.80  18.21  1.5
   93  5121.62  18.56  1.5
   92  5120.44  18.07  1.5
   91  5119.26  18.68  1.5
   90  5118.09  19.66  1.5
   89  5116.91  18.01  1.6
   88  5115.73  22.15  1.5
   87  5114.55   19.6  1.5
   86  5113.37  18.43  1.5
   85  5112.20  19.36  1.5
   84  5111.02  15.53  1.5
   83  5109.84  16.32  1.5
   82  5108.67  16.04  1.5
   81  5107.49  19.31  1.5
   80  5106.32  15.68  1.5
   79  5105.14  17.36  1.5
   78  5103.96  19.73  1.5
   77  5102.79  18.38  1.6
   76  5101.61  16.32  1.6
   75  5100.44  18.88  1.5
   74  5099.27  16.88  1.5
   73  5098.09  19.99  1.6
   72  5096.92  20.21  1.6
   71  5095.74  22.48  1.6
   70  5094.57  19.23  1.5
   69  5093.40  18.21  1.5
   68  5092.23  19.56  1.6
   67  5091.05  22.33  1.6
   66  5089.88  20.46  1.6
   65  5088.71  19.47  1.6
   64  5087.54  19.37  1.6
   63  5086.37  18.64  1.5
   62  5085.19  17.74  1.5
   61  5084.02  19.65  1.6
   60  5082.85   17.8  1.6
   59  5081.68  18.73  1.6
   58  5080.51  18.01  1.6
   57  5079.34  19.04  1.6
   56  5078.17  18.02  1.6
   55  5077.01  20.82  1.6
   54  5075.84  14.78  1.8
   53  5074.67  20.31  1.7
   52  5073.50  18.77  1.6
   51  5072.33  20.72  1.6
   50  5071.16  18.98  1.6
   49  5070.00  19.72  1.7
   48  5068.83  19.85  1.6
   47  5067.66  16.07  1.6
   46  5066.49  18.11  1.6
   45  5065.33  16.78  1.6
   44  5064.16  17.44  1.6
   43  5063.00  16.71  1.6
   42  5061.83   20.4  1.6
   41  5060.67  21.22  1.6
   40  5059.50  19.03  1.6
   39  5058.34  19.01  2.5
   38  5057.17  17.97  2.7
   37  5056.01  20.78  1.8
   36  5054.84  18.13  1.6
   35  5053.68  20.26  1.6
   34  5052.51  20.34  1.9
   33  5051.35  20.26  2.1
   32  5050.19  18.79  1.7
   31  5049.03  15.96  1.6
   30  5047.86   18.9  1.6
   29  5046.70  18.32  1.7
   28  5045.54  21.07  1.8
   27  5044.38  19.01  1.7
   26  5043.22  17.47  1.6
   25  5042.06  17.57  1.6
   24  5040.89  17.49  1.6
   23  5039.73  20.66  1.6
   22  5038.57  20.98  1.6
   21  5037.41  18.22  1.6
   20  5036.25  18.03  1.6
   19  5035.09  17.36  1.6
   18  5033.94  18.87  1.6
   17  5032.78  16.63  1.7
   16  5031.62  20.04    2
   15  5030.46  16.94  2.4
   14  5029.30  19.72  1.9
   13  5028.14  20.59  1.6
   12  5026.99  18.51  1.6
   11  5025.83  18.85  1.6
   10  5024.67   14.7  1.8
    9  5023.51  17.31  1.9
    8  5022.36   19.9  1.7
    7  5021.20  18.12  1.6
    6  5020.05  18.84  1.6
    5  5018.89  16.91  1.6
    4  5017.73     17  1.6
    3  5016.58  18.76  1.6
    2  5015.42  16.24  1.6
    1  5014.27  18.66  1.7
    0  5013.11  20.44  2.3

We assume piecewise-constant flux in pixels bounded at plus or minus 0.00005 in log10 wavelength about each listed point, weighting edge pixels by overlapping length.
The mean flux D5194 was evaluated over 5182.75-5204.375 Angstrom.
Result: 17.3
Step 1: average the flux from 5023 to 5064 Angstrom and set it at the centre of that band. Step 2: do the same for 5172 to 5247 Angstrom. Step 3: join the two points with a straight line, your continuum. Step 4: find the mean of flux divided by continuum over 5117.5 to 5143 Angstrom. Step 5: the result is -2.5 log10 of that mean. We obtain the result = 0.04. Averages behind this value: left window 18.7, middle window 18.1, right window 18.8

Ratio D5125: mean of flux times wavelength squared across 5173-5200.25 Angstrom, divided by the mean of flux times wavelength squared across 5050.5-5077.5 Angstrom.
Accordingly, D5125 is 0.92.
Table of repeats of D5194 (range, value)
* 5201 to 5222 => 19.7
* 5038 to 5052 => 18.9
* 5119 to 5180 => 17.4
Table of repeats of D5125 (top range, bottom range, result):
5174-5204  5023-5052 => 0.97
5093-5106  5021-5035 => 1.06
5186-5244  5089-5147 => 1.09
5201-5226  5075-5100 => 1.08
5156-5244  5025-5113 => 1.03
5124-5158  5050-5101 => 0.98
